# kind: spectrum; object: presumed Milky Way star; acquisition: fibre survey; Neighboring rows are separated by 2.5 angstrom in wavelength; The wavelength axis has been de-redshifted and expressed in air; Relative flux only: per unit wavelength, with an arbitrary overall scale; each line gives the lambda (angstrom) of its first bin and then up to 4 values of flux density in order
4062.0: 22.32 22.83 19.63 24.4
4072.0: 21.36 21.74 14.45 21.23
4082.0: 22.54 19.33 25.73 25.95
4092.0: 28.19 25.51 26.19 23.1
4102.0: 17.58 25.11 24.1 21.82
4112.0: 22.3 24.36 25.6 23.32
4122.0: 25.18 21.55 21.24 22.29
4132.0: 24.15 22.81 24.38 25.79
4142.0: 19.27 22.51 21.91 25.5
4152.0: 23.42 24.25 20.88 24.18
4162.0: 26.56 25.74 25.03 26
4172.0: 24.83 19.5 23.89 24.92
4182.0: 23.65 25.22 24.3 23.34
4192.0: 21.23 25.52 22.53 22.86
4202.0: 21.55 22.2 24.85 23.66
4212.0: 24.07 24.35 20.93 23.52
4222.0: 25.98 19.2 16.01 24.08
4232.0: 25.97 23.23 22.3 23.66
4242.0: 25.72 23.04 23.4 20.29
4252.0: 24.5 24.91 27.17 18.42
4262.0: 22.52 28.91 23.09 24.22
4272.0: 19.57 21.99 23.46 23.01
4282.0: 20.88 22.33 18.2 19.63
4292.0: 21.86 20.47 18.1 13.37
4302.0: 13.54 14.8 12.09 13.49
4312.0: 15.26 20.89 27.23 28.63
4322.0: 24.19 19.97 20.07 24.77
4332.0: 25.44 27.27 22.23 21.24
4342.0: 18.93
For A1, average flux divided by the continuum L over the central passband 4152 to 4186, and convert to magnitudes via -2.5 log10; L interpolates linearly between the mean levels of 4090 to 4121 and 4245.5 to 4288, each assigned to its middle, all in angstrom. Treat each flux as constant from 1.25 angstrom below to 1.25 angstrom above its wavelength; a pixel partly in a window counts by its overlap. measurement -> -0.03 mag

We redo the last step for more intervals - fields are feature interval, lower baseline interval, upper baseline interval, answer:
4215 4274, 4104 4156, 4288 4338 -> -0.09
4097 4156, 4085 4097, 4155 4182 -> 0.09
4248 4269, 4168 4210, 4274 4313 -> -0.19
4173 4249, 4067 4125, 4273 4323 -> -0.10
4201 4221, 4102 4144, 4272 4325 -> -0.09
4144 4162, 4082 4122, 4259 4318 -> -0.03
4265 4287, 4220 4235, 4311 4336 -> 0.03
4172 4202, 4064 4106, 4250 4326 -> -0.08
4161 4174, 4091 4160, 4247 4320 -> -0.12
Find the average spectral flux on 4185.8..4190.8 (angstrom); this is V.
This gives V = 23.8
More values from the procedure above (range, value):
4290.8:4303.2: 17.5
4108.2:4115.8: 22.9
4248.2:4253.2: 22.4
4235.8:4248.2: 23.6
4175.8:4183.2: 24.2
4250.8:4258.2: 25.5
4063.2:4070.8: 22.3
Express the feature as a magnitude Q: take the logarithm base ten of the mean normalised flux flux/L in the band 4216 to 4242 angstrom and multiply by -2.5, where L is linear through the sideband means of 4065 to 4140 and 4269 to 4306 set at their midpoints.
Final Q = -0.10 mag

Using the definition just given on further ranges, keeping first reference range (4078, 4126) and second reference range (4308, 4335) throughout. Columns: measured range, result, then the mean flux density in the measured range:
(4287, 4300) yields 0.182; 18.9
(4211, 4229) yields 0.038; 22.1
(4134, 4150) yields 0.011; 23.1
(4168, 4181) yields -0.034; 23.8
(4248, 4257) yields -0.053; 23.8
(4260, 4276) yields -0.028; 23.2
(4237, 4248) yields -0.050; 23.8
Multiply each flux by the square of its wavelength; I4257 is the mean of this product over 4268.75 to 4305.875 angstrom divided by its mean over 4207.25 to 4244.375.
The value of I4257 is 0.87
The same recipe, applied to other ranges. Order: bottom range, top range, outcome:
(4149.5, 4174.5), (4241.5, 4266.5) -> 1.02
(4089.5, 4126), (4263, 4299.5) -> 0.98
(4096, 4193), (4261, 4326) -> 0.93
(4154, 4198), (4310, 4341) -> 1.02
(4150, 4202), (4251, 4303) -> 0.94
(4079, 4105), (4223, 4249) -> 1.02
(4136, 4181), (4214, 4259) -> 1.01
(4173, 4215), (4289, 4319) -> 0.80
